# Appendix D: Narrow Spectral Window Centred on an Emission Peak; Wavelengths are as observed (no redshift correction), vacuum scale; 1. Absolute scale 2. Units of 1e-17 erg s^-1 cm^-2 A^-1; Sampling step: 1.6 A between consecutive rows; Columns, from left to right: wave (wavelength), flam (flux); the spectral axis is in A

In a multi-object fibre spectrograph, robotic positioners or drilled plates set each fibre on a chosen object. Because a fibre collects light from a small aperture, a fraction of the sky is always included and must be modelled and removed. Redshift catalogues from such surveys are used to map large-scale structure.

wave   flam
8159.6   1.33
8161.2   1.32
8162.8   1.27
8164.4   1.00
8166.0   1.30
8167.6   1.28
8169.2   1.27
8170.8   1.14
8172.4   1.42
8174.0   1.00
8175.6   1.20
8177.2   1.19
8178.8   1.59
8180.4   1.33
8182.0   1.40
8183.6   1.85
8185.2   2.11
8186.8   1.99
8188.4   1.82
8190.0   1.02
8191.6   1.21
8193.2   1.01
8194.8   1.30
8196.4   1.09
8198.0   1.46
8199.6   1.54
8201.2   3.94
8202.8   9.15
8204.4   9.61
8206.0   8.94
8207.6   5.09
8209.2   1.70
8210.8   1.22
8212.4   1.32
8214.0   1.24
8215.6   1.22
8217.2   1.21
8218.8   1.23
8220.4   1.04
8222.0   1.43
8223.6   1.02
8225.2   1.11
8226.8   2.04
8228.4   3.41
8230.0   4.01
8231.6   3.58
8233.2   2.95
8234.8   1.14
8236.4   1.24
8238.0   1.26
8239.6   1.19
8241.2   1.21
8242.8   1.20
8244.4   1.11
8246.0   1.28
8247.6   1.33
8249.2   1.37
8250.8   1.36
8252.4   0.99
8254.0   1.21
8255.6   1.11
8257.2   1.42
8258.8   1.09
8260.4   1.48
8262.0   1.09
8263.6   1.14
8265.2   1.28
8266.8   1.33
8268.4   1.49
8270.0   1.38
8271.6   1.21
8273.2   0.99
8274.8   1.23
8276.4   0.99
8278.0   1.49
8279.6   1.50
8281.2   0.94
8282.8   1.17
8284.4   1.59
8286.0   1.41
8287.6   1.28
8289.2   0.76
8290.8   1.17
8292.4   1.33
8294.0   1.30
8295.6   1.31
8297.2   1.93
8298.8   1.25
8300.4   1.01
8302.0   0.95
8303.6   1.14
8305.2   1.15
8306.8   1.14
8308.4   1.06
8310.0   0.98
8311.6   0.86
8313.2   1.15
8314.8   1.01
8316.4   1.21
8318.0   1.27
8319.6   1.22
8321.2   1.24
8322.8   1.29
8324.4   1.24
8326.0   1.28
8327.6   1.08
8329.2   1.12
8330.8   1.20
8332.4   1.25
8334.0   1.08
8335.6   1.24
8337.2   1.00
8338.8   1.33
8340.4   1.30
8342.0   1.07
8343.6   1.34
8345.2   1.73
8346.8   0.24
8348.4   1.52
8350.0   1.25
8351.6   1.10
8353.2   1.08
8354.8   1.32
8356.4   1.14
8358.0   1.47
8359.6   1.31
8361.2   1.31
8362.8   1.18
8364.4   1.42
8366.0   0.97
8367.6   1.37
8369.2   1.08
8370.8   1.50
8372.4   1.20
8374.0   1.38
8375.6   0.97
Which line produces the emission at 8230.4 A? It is [N II] 6583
